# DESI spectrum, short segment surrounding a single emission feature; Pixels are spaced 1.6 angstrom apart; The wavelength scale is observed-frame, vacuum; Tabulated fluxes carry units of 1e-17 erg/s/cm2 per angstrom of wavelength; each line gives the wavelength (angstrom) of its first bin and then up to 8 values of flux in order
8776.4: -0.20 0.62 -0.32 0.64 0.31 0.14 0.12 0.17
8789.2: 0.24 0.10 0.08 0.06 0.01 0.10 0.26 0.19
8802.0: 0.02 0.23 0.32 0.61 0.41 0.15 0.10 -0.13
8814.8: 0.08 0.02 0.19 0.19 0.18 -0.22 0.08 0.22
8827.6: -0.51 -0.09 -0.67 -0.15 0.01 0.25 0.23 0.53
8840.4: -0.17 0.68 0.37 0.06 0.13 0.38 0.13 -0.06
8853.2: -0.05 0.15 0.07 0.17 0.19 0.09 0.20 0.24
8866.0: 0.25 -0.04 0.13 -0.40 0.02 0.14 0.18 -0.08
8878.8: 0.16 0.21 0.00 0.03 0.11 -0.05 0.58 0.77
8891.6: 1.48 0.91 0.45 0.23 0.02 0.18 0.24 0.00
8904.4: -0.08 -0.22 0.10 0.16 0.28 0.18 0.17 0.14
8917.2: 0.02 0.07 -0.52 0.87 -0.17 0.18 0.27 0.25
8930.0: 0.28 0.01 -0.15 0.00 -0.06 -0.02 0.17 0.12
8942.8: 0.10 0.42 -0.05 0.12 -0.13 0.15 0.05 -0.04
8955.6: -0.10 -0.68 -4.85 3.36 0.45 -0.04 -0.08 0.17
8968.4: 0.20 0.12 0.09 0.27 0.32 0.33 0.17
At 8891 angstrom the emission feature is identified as [O III] 5007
